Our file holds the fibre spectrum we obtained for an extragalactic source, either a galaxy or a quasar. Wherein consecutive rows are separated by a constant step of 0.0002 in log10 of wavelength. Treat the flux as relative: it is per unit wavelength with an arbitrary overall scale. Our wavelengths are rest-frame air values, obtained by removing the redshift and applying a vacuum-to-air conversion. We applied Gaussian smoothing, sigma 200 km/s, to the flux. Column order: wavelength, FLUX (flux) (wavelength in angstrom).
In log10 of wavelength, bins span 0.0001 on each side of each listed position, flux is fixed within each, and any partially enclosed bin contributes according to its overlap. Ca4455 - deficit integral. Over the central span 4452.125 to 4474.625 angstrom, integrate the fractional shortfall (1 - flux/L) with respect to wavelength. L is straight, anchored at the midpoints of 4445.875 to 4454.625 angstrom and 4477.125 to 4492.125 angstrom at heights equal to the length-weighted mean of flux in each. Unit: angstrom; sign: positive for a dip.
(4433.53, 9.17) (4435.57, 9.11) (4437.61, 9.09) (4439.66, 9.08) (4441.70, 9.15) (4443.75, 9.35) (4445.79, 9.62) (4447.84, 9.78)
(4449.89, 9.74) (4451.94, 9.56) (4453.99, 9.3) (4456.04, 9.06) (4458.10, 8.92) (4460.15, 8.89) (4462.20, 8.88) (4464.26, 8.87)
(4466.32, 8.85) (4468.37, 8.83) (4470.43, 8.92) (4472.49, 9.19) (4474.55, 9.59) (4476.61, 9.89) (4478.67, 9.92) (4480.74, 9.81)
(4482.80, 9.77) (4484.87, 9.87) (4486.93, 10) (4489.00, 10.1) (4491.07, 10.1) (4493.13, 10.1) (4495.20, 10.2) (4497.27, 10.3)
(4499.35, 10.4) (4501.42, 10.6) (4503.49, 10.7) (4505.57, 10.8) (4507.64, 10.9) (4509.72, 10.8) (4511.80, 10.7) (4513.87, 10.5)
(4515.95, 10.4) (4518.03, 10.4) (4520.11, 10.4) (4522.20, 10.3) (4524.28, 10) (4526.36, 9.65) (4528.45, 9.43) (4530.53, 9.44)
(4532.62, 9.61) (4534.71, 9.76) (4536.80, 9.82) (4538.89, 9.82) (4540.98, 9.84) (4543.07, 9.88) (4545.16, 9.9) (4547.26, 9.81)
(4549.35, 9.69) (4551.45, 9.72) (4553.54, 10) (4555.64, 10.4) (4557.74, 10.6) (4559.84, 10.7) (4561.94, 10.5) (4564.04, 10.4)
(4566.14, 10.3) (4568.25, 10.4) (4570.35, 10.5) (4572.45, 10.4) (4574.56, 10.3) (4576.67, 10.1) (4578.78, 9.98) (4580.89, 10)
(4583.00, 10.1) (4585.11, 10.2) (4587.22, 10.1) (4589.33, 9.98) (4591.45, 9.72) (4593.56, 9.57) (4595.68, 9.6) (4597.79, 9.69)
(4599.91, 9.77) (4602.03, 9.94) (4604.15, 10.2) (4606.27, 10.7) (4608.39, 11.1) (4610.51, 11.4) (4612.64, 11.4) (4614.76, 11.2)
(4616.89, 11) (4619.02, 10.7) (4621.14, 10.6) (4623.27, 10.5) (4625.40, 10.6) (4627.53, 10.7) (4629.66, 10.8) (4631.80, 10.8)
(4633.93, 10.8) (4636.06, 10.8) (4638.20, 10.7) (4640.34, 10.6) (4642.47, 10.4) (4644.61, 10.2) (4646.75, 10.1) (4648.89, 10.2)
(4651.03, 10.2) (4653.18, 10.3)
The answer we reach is 1.6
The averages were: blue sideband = 9.61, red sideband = 9.94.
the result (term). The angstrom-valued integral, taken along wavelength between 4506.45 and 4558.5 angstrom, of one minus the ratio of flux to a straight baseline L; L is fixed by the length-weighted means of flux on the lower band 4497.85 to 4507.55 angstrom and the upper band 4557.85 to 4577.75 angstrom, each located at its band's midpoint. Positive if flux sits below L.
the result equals 2.3 angstrom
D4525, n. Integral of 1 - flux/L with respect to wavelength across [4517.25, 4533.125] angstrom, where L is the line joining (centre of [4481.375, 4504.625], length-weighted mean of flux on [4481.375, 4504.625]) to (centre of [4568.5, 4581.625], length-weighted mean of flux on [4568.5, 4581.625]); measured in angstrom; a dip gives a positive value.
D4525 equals 0.5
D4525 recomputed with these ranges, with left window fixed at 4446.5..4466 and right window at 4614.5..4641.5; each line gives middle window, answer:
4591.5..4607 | 0.87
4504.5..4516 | -1.21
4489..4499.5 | -0.71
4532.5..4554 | 0.38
